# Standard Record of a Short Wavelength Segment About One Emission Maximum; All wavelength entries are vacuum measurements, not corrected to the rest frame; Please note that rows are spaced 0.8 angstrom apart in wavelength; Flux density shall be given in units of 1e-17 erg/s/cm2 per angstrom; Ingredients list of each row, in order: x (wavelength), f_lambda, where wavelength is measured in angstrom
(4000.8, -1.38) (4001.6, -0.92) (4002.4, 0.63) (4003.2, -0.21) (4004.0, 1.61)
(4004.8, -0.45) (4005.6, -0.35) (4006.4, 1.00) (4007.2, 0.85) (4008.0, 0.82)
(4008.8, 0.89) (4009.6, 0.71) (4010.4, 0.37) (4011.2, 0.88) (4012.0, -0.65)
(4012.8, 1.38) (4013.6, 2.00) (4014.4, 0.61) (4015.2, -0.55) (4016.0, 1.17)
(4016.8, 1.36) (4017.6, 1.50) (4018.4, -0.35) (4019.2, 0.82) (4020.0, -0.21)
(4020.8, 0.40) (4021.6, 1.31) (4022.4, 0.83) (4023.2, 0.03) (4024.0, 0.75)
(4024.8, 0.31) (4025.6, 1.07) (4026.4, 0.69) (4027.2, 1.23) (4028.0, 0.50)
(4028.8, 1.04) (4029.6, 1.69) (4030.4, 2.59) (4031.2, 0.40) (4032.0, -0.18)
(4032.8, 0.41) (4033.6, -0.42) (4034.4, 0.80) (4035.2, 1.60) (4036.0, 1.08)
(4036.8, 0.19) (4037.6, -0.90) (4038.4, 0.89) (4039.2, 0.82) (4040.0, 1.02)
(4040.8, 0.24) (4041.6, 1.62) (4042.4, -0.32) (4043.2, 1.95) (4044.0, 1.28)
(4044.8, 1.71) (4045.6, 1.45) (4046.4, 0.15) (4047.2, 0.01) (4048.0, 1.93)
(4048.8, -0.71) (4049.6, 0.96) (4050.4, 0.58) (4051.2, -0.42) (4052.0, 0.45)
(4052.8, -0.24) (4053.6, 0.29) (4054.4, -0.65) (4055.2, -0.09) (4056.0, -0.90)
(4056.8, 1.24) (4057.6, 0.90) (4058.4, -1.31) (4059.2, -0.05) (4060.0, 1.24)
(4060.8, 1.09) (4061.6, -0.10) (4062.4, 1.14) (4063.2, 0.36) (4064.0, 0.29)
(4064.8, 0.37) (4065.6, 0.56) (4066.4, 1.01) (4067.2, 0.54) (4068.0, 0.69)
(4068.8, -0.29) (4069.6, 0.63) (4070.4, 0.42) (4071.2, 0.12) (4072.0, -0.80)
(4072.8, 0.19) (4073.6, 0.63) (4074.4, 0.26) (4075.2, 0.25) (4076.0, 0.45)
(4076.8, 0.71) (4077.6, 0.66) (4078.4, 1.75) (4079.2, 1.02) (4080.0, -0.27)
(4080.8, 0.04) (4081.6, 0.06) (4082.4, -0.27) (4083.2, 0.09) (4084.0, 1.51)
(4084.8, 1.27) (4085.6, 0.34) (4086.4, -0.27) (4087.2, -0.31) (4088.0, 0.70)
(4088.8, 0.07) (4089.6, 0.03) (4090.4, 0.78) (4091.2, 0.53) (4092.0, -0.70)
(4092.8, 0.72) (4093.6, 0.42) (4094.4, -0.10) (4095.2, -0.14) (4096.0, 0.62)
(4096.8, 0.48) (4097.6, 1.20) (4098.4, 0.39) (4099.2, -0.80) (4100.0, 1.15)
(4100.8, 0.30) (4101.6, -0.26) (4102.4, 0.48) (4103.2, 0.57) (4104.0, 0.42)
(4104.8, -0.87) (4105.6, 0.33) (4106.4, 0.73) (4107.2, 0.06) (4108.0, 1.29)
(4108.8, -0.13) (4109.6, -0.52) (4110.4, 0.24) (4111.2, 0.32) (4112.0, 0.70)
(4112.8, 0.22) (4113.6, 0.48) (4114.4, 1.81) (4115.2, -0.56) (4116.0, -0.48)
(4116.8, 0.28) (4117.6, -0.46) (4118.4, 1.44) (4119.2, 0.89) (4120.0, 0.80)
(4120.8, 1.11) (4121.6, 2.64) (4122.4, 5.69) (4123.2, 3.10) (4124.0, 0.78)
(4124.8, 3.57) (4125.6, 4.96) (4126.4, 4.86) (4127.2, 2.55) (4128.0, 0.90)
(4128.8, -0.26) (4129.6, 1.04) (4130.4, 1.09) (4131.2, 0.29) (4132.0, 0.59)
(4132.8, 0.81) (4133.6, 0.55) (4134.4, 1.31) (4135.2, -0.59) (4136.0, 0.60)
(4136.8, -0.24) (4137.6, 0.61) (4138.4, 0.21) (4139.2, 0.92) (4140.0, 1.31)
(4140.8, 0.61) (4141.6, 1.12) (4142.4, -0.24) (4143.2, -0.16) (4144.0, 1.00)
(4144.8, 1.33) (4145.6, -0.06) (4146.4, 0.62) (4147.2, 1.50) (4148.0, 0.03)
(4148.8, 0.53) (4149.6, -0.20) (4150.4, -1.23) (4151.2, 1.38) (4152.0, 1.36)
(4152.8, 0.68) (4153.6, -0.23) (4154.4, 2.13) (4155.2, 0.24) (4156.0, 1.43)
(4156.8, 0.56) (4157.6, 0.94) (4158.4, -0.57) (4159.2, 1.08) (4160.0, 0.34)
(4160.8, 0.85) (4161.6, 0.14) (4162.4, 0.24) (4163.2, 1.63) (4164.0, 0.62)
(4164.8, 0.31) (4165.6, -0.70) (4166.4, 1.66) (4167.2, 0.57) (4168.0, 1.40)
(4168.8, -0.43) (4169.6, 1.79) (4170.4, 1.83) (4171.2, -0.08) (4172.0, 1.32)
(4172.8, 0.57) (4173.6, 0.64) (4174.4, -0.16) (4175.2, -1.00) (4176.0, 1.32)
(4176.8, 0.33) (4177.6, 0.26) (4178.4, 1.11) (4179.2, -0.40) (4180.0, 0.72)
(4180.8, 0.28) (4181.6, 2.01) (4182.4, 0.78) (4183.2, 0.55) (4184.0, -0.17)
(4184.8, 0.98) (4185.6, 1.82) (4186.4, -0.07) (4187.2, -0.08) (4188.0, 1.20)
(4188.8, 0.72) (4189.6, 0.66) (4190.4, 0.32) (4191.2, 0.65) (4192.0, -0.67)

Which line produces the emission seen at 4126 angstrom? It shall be [O II]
